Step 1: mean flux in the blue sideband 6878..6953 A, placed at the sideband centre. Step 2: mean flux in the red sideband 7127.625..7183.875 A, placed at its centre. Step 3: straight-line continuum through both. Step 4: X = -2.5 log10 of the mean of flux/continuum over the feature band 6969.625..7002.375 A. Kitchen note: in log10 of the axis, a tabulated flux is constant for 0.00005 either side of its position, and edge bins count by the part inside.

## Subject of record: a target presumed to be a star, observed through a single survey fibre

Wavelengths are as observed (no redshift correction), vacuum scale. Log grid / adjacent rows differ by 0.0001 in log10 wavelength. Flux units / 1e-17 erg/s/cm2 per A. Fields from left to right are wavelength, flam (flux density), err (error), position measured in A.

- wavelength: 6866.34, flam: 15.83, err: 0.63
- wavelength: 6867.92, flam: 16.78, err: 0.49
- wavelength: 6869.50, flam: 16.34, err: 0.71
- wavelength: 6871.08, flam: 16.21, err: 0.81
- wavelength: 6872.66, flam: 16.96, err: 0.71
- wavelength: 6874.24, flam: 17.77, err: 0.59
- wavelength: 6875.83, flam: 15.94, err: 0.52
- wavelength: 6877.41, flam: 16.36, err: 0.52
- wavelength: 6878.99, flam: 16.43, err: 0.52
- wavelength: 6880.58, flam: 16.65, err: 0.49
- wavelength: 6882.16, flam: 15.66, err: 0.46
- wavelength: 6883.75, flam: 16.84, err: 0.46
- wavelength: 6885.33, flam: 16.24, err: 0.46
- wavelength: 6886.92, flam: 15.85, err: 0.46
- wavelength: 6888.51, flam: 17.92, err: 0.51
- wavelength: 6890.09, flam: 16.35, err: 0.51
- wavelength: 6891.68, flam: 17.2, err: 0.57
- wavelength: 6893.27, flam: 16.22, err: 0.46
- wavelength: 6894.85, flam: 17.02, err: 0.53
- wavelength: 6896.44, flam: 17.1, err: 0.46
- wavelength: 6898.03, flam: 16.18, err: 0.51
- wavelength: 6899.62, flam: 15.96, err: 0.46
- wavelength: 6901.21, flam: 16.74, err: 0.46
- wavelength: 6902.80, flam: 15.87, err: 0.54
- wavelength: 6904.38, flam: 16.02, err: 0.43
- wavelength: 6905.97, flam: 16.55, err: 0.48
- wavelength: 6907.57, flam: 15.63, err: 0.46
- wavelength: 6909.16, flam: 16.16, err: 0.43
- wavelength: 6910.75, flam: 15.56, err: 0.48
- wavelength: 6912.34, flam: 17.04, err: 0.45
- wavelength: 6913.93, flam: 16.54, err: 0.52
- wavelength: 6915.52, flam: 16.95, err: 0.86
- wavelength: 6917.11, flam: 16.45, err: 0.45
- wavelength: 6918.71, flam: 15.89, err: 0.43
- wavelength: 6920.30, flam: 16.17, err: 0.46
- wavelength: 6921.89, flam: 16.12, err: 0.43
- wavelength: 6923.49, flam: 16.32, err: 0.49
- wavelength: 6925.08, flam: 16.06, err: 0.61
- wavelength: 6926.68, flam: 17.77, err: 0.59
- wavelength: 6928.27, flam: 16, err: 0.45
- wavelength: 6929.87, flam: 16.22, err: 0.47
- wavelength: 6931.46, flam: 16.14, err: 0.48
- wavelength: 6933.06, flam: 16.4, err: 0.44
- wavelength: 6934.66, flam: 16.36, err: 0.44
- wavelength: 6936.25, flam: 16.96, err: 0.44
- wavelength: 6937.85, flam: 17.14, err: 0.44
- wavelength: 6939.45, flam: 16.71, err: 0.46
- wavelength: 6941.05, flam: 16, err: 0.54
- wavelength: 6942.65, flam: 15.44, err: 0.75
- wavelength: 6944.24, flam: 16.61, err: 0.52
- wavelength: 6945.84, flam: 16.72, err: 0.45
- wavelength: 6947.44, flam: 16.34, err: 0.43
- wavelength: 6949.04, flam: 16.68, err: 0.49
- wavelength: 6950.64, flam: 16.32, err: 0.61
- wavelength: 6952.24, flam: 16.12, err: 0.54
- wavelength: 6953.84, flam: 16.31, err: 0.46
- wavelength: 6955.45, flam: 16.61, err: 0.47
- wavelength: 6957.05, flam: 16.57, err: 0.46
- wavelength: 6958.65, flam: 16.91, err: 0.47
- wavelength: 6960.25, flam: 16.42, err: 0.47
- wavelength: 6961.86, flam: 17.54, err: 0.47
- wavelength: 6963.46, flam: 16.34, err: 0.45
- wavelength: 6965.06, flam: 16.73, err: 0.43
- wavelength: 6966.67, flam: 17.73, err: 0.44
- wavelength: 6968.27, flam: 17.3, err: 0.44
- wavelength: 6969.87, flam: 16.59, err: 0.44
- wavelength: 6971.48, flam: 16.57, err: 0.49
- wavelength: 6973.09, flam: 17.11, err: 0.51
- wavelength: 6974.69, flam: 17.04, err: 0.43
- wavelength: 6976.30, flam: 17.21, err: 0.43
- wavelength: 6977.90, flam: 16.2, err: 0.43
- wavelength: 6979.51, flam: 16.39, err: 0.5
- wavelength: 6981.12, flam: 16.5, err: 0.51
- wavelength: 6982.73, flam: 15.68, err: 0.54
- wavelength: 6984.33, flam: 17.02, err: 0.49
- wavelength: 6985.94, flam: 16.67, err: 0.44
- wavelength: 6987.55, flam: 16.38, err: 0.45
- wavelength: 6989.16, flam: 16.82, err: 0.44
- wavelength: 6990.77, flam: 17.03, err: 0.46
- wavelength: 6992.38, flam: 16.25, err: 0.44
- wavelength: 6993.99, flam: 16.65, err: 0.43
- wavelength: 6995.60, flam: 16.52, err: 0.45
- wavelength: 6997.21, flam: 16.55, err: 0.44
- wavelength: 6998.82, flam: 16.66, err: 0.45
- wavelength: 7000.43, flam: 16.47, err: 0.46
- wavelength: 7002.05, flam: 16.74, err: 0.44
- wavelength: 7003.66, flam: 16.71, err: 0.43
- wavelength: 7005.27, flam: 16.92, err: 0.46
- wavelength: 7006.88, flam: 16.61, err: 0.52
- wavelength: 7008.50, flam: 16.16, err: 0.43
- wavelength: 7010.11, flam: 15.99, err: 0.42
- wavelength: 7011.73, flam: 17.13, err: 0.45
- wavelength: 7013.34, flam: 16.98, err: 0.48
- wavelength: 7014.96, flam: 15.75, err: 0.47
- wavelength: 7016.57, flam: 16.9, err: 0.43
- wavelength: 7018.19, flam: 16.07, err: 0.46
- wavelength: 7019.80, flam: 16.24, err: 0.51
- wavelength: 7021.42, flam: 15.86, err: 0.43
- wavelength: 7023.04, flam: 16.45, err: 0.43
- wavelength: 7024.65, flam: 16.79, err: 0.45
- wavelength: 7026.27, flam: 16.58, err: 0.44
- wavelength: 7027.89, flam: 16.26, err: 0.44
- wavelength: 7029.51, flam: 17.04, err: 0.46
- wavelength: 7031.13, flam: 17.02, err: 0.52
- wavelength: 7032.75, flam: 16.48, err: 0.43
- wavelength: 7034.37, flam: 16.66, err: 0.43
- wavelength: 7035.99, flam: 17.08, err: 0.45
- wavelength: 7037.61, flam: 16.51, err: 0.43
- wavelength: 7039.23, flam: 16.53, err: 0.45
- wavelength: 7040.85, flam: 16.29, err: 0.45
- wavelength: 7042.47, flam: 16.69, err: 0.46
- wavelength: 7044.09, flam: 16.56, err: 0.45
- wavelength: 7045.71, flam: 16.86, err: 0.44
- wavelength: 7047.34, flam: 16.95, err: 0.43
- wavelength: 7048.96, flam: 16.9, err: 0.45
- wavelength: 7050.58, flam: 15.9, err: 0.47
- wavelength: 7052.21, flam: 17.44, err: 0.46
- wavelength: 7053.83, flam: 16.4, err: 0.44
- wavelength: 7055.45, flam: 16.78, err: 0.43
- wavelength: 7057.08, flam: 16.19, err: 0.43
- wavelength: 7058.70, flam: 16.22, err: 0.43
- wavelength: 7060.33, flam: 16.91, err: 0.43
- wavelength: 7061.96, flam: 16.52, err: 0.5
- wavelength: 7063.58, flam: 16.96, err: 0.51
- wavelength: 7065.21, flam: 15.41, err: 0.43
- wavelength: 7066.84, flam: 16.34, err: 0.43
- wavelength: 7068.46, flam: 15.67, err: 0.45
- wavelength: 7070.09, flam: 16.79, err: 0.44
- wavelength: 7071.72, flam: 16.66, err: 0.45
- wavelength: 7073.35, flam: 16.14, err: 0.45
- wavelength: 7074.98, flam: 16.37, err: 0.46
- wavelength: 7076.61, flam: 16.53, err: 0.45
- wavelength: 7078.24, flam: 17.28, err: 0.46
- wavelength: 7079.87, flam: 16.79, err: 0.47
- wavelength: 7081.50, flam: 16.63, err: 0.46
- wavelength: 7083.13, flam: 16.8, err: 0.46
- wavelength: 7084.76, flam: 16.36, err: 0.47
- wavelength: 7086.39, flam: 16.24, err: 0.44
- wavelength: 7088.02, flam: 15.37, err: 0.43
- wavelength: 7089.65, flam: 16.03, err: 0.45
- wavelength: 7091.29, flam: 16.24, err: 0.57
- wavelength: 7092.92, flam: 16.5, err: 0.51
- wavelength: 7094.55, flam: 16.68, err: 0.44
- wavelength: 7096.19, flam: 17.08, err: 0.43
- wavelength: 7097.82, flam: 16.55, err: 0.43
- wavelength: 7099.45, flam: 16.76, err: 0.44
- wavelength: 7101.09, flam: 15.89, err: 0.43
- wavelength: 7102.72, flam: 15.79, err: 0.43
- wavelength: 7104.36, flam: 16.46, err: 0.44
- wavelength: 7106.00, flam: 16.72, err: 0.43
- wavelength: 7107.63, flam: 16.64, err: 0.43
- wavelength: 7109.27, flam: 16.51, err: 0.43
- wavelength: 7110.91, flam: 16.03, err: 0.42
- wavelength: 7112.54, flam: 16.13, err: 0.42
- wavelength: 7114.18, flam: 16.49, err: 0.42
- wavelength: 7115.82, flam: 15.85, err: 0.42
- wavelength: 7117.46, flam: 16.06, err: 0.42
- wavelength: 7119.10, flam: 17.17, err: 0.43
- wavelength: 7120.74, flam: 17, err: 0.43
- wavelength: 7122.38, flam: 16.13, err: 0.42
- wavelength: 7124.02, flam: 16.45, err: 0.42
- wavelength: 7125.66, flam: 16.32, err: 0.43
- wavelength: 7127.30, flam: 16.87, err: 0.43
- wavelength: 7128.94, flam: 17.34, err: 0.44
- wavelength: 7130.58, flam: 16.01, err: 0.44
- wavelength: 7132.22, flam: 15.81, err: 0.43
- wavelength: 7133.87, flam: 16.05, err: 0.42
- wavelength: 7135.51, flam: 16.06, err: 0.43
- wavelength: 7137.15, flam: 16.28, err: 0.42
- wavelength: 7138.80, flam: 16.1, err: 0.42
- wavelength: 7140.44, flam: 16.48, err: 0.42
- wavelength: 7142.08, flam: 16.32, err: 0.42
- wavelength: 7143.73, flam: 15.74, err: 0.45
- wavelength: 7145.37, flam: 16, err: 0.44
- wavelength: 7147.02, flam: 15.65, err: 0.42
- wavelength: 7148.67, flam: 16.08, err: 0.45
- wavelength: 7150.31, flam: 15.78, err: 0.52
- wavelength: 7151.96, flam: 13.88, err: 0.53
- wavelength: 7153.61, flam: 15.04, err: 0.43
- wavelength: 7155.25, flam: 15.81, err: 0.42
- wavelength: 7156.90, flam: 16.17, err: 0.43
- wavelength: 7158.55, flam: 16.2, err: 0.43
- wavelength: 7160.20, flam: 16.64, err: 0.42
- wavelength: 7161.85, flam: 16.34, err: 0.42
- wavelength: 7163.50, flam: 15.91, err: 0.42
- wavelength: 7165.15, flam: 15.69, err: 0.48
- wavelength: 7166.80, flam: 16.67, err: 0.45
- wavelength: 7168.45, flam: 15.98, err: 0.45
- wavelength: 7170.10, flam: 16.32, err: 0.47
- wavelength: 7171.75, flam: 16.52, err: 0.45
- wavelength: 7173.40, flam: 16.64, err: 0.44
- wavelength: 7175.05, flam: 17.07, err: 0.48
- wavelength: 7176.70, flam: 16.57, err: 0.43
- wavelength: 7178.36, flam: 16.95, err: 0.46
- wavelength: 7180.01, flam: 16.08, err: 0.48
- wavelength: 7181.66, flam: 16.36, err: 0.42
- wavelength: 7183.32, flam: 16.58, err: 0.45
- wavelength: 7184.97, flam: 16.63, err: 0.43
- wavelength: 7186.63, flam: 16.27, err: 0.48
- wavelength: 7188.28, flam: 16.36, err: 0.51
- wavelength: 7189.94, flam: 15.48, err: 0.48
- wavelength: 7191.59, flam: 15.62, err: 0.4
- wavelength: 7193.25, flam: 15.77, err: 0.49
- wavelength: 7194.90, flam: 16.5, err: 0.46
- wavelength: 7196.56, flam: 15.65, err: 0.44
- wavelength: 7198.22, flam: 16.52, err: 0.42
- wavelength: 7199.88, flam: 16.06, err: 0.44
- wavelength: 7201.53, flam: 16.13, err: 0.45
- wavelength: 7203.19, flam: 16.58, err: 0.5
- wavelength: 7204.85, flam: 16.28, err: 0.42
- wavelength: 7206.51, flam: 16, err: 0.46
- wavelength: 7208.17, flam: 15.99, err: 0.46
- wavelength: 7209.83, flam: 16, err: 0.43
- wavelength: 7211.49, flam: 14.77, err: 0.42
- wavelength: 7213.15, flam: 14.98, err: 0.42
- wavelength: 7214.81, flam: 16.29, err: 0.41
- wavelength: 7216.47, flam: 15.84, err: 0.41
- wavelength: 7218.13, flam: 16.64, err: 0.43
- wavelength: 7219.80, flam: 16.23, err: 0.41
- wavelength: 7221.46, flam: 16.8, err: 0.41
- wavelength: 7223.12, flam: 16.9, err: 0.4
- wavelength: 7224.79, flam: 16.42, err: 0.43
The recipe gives -0.02 mag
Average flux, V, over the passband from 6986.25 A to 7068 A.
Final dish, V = 16.6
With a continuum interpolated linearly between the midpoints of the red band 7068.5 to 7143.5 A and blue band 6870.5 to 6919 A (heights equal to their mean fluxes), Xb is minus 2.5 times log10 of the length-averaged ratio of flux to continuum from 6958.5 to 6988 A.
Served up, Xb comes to -0.02 mag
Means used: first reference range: 16.5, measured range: 16.8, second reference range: 16.4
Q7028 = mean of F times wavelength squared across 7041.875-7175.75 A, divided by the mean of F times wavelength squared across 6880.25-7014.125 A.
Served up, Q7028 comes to 1.03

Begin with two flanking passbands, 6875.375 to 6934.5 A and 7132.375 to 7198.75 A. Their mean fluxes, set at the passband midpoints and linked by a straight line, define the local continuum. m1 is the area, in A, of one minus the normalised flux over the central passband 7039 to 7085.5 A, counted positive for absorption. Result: -0.9 A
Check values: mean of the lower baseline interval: 16.4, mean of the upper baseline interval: 16.1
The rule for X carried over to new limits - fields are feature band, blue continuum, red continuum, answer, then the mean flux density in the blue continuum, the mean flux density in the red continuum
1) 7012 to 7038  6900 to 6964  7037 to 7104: -0.01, 16.4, 16.5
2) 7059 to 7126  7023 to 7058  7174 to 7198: 0.01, 16.7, 16.3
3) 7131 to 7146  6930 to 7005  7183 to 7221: 0.01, 16.6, 16.1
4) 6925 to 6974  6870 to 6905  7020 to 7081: 0.00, 16.5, 16.6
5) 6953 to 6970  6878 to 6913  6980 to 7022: -0.02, 16.4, 16.5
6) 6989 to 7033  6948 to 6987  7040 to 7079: 0.00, 16.7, 16.5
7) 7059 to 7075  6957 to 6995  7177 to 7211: 0.01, 16.7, 16.2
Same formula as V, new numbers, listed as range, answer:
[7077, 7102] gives 16.5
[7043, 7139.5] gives 16.4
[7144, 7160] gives 15.7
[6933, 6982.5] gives 16.6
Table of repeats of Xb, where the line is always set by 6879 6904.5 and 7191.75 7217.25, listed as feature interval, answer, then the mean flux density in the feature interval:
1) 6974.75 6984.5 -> -0.01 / 16.5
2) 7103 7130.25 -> -0.03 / 16.5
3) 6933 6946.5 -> 0.00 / 16.5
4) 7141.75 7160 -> 0.02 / 15.7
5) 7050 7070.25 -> -0.01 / 16.4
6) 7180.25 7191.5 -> -0.02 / 16.2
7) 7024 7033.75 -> -0.03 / 16.7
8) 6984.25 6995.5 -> -0.02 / 16.7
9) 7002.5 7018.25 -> -0.02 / 16.5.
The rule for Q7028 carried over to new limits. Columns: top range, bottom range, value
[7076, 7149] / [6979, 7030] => 1.02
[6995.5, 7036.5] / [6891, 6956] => 1.04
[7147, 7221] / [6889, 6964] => 1.05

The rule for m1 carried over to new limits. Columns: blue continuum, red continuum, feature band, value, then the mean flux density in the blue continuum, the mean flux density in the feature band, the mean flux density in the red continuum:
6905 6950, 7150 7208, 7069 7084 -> -0.4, 16.4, 16.6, 16.1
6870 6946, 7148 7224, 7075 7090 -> -0.2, 16.4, 16.5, 16.1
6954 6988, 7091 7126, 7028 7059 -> -0.2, 16.7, 16.7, 16.4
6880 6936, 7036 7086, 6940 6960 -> 0.1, 16.4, 16.4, 16.6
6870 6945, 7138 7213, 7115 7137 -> -0.3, 16.4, 16.4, 16.1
